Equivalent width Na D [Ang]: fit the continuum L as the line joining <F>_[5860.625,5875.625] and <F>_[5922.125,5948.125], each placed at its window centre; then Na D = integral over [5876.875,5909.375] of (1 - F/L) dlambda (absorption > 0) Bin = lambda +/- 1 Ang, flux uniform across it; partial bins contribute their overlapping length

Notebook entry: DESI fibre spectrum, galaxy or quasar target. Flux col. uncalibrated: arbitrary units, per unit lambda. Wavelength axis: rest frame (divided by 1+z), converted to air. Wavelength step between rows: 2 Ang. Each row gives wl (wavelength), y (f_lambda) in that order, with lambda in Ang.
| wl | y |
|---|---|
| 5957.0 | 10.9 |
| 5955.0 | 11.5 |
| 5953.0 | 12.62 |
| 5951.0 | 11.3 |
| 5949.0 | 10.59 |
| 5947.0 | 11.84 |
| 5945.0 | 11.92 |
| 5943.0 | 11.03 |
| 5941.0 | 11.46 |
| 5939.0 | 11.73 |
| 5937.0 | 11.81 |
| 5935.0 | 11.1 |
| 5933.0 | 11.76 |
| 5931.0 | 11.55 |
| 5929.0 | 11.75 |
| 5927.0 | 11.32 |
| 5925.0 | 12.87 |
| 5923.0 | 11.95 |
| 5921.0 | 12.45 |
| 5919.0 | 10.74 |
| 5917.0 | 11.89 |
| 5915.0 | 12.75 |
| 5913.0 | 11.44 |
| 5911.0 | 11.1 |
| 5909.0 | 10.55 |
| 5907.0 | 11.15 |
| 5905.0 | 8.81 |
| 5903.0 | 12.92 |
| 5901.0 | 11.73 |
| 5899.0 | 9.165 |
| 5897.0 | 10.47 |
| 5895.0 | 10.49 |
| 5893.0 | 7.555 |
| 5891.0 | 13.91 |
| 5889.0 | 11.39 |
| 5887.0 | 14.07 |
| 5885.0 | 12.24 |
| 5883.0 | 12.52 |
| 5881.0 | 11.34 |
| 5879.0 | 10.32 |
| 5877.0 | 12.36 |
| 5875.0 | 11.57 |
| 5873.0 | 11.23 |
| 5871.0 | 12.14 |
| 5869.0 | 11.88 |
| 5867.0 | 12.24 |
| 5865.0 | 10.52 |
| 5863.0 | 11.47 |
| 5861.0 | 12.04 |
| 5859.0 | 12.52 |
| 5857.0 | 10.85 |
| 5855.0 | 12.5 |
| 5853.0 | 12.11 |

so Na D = 1.2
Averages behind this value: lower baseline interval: 11.6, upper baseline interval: 11.7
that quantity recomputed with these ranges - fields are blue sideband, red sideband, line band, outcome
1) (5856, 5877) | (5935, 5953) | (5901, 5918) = 0.3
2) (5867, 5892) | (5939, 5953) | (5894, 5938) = 1.5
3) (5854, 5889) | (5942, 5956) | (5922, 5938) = -0.2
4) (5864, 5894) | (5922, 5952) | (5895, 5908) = 1.1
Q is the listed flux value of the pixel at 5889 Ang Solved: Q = 11.39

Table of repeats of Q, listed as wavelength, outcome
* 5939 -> 11.73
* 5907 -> 11.15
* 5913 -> 11.44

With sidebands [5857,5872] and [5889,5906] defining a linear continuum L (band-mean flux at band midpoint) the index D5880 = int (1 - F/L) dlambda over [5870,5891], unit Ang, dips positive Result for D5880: -1.5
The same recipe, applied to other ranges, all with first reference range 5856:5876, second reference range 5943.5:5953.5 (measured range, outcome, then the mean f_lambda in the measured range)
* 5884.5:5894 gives -0.2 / 11.8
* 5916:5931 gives -0.3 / 11.8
